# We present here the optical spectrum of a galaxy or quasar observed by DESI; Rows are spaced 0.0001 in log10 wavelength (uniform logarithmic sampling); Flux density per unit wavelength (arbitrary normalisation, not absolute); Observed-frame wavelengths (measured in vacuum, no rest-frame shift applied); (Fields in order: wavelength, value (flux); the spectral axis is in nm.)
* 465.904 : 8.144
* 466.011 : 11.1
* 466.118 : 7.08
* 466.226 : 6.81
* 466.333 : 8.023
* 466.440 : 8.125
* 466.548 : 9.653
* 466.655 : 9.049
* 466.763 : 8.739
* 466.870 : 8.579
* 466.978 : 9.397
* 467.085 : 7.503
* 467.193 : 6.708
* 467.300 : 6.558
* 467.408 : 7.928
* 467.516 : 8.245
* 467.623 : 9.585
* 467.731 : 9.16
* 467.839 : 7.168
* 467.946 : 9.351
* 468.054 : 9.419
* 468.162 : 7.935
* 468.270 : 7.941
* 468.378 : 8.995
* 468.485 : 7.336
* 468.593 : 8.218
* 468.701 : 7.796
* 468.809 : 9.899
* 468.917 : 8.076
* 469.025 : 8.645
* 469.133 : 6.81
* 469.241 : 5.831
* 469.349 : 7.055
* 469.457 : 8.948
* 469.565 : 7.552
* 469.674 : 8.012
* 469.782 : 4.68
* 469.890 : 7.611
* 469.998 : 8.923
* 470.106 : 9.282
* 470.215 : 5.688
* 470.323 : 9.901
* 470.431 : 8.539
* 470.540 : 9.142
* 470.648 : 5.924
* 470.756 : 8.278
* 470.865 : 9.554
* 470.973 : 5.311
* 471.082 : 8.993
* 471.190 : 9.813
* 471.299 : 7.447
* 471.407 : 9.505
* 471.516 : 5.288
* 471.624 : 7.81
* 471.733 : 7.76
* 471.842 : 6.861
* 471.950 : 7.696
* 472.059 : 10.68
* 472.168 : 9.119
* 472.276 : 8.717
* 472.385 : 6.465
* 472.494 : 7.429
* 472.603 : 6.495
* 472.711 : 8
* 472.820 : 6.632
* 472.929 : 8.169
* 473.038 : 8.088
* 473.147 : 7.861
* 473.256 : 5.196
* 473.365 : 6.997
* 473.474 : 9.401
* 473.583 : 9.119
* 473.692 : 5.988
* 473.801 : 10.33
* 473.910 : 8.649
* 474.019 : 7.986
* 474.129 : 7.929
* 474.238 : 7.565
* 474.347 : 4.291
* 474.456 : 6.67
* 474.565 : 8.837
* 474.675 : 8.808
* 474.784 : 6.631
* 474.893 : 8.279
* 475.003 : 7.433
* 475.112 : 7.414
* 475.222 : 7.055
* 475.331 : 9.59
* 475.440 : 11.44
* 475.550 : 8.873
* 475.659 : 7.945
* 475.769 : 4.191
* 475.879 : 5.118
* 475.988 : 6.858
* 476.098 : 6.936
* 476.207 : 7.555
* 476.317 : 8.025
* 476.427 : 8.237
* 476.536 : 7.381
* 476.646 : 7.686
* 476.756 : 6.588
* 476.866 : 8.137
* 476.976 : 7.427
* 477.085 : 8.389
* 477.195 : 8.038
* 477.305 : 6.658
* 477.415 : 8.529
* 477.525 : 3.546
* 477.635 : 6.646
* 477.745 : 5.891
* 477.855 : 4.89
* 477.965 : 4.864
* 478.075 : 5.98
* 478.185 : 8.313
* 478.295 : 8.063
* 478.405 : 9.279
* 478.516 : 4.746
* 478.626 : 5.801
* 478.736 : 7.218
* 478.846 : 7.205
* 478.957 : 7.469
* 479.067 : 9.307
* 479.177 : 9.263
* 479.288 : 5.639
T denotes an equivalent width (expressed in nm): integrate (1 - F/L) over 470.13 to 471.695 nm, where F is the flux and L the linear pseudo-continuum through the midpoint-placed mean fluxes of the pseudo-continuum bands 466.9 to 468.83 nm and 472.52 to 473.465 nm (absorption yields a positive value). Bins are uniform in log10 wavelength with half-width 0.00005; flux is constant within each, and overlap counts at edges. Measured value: -0.06 nm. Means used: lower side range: 8.26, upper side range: 7.3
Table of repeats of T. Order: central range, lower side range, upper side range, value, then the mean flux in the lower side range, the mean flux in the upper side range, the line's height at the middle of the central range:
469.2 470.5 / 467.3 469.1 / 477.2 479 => 0.06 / 8.4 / 6.6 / 8.1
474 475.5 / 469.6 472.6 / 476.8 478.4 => -0.11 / 7.91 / 6.89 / 7.34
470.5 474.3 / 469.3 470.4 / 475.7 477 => -0.20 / 7.78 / 7.01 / 7.48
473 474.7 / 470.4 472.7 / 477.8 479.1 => -0.03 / 7.94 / 6.89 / 7.59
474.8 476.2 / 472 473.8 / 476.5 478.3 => -0.06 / 7.85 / 6.84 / 7.27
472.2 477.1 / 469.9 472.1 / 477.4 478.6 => -0.31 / 8.09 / 6.35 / 7.18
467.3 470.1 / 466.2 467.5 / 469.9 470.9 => 0.06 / 8.12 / 8.3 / 8.21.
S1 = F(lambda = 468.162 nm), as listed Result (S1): 7.935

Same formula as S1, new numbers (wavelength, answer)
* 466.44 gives 8.125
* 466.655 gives 9.049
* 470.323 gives 9.901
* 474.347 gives 4.291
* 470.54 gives 9.142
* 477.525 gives 3.546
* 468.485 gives 7.336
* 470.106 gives 9.282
